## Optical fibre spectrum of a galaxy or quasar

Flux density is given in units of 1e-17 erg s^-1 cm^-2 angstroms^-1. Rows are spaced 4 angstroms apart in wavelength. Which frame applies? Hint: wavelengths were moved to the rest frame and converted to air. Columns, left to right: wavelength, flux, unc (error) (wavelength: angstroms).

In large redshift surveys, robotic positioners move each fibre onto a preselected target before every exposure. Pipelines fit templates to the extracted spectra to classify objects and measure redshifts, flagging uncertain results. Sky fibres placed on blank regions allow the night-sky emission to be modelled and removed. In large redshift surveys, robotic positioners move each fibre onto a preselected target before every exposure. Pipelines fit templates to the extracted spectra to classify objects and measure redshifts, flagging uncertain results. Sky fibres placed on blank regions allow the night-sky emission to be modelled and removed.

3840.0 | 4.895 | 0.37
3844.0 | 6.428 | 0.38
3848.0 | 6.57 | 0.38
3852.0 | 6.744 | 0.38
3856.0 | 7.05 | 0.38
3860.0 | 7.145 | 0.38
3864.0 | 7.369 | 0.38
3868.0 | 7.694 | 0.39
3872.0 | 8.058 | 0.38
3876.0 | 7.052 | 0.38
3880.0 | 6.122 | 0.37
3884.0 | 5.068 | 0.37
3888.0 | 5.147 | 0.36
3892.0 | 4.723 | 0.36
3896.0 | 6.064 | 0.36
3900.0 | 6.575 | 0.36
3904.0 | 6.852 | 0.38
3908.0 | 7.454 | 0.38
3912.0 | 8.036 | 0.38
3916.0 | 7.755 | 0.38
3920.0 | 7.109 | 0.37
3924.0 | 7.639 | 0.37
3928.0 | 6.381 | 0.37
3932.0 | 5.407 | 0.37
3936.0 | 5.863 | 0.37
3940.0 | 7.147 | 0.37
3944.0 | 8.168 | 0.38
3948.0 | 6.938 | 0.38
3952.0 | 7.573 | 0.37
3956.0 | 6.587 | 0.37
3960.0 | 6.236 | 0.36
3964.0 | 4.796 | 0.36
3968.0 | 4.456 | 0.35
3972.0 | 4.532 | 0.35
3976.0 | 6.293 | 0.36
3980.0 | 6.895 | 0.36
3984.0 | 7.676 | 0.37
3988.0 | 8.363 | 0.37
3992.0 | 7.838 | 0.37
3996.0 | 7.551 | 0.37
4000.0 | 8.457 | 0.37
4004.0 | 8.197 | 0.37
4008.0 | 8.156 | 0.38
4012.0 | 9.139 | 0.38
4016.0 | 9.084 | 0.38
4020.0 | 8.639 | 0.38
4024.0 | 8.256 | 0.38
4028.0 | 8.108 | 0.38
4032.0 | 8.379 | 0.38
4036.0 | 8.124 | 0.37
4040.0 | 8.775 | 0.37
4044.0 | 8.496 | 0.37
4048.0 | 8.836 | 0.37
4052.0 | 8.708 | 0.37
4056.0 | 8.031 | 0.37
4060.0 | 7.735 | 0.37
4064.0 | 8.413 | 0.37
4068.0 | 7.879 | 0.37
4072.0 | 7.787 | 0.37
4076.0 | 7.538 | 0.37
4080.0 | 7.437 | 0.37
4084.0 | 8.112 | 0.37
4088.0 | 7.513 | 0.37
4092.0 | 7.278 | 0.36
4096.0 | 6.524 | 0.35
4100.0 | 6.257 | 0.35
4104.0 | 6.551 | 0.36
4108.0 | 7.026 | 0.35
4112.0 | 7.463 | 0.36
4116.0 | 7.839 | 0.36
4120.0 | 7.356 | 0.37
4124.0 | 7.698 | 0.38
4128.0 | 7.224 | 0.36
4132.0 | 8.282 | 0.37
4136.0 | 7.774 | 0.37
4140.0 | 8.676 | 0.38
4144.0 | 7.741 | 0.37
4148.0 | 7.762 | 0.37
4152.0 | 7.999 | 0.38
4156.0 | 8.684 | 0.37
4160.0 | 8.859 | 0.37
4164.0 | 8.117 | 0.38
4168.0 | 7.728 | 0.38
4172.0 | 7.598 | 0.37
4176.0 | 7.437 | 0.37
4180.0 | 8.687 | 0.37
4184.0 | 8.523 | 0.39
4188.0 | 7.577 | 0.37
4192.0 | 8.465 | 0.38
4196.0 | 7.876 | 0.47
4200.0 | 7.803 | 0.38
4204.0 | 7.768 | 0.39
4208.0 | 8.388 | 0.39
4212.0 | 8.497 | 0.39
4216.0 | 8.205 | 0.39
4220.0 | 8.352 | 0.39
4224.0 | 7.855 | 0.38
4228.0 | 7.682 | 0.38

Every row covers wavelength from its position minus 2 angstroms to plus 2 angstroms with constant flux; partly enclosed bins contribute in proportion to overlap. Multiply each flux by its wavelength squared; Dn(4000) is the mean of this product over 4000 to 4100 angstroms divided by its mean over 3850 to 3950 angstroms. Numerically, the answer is 1.29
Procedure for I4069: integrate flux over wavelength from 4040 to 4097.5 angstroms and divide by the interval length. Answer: 7.92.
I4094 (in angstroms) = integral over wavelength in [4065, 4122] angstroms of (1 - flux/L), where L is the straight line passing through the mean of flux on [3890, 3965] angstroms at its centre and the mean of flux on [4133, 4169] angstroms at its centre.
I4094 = 3.25 angstroms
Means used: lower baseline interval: 6.73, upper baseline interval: 8.16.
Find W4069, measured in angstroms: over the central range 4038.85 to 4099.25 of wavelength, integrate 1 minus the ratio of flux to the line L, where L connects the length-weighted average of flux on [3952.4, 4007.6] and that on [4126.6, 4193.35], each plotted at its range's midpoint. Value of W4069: -3.7 angstroms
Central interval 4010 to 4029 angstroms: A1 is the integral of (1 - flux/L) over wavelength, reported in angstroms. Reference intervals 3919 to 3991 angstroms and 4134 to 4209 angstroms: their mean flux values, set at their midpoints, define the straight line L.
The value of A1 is -4.5 angstroms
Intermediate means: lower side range 6.57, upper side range 8.07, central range 8.67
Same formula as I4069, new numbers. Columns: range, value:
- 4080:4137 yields 7.35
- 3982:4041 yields 8.31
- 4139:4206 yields 8.07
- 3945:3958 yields 7.12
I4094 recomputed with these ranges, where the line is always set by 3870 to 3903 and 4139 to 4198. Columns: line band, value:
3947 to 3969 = 1.6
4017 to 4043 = -4.7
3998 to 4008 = -1.9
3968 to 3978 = 2.2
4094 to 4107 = 1.9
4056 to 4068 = -1.1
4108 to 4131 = 0.8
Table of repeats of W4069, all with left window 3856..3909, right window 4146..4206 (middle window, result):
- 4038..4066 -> -3.8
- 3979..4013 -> -4.2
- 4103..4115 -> 0.9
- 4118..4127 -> 0.3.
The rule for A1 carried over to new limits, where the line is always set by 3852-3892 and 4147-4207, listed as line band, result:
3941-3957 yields -0.8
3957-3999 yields 3.7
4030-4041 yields -1.5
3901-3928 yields -2.0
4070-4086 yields -0.2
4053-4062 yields -0.6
